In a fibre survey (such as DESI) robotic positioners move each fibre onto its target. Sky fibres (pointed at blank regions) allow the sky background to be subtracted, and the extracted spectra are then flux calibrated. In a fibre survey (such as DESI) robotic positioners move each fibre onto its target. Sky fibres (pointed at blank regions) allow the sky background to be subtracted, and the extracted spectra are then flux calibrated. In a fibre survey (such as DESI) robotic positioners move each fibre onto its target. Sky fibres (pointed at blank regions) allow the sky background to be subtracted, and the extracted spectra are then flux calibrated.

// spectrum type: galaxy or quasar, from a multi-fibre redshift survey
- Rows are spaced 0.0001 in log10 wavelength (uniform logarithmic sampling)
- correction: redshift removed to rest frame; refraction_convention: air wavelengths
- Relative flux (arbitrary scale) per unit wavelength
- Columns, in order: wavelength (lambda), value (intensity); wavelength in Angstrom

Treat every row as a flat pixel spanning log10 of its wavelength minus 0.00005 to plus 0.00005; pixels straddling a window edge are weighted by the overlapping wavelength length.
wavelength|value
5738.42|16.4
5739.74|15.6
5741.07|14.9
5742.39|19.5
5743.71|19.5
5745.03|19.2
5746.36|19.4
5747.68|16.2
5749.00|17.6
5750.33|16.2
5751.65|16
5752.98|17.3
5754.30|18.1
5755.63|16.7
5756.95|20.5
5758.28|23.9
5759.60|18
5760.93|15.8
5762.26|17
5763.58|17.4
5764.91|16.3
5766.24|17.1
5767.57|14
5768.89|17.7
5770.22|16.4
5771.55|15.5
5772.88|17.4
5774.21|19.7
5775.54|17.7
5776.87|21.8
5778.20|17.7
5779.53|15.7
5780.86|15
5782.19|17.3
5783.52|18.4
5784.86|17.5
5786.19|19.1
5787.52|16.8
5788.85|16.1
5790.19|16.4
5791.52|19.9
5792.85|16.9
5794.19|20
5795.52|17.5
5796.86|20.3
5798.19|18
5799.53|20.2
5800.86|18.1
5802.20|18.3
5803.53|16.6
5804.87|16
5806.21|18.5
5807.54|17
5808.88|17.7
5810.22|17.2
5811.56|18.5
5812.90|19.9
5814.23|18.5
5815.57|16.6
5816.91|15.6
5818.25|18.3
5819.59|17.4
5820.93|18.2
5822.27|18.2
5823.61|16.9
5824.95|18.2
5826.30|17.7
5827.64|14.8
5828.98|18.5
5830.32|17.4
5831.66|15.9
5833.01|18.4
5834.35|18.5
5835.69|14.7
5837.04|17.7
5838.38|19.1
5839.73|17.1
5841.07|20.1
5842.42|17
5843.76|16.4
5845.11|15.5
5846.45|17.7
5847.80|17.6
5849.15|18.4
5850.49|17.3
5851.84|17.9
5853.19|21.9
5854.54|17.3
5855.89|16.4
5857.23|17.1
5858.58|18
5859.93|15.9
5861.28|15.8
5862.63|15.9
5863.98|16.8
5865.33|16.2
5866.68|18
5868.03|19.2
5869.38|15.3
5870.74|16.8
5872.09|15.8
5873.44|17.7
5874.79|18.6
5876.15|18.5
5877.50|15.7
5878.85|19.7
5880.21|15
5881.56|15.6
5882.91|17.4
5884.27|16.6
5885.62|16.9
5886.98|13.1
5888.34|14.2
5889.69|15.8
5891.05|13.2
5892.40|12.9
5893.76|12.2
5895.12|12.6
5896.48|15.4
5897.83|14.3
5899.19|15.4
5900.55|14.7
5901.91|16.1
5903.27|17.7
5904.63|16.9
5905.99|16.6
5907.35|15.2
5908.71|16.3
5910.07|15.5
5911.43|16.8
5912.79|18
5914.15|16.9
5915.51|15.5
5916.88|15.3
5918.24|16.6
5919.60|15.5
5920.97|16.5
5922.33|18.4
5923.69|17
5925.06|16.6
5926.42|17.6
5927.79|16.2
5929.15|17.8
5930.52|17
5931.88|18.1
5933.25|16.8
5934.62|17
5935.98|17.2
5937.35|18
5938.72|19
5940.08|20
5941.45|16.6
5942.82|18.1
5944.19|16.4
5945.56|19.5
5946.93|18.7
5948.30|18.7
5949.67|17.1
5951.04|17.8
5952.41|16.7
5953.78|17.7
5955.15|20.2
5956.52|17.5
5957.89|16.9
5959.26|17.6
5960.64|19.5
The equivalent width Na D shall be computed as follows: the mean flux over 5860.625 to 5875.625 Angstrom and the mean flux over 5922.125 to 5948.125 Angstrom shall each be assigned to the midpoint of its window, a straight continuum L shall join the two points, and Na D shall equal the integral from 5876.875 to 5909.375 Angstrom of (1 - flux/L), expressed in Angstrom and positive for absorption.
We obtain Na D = 3.4 Angstrom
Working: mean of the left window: 16.9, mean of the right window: 17.7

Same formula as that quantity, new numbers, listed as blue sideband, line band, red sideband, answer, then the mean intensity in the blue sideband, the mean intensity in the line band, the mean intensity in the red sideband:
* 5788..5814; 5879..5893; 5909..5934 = 1.6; 18.1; 15.3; 16.8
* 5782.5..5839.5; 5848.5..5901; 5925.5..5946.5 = 4.2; 17.7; 16.3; 17.7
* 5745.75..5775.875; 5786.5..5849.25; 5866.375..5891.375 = -2.5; 17.5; 17.7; 16.5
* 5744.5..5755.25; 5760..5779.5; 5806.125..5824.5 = 0.4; 17.4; 17.2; 17.7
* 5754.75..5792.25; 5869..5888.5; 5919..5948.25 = 1.1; 17.6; 16.5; 17.6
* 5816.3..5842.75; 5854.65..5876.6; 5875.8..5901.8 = -1.2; 17.5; 17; 15.2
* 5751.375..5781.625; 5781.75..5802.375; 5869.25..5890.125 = -1.1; 17.5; 18.2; 16.5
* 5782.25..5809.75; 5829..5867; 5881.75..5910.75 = -2.0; 17.9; 17.4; 15.2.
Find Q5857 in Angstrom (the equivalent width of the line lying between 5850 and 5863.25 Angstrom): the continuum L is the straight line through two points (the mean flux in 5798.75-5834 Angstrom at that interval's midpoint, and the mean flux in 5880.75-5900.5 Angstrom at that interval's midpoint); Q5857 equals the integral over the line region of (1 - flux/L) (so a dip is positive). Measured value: -1.1 Angstrom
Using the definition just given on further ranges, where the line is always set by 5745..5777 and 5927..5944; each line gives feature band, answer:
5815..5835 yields 0.3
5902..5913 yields 0.7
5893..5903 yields 1.8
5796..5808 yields -0.3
